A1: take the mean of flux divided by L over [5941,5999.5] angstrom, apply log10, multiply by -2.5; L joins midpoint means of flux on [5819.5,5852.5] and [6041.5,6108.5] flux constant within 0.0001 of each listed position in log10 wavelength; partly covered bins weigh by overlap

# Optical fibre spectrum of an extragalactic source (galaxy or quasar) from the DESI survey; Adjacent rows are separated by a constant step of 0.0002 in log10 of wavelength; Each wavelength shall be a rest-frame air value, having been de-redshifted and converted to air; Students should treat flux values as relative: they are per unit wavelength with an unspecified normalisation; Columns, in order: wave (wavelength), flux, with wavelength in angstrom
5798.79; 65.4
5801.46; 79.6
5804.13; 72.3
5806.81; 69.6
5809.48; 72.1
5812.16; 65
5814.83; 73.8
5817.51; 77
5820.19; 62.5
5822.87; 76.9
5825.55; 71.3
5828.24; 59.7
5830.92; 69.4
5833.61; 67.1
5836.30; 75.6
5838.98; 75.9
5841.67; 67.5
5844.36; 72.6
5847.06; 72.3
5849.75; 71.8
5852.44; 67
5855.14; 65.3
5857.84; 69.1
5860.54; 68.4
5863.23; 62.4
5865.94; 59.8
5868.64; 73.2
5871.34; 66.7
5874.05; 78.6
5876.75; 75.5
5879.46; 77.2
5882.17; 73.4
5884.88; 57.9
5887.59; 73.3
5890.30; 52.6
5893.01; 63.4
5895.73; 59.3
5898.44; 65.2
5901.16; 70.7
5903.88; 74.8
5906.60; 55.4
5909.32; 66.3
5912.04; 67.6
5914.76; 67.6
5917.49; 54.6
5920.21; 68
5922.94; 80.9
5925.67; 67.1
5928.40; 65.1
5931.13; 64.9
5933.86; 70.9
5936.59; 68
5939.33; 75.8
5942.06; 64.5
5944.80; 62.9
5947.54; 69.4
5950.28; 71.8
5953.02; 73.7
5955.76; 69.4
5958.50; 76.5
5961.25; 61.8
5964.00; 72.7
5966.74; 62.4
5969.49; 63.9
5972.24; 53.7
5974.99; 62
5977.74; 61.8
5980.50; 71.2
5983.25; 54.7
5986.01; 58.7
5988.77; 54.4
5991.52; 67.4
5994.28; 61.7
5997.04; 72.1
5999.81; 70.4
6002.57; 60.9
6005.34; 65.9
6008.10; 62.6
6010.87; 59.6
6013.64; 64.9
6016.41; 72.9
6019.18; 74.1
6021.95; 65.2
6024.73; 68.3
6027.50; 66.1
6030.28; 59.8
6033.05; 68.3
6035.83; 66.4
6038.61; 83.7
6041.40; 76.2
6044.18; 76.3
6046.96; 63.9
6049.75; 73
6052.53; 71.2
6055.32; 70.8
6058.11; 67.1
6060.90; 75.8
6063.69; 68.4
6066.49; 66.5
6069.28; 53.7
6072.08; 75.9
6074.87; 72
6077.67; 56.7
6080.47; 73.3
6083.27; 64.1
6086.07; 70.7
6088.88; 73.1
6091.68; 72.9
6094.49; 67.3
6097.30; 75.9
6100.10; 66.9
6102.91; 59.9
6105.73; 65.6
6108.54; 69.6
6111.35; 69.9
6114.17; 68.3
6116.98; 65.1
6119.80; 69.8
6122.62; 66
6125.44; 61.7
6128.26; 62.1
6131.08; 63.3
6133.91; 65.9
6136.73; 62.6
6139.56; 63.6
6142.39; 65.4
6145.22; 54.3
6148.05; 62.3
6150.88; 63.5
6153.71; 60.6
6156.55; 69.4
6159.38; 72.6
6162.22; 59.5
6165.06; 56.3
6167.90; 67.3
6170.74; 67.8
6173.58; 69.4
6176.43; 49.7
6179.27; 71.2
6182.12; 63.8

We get 0.07 mag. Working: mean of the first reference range 70.2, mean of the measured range 65.2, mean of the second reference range 68.9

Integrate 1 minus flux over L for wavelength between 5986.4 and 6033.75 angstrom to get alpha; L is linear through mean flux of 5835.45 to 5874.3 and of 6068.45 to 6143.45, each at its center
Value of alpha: 1.7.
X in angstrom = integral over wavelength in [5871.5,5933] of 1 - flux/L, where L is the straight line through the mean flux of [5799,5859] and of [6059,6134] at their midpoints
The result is 2.1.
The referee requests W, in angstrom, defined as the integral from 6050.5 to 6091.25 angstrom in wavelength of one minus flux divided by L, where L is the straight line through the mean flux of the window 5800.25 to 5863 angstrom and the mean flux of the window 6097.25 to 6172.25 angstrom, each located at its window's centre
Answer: -1.7 angstrom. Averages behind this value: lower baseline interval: 70.4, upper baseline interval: 64.8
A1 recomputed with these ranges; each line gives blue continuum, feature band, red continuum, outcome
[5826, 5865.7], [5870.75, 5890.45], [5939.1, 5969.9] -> -0.029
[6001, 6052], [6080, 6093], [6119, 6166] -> -0.077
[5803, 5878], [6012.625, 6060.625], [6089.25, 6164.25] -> -0.050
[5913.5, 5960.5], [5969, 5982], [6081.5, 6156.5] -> 0.097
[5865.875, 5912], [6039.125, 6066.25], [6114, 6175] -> -0.097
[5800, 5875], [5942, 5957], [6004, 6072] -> 0.003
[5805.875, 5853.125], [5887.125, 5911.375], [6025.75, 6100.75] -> 0.094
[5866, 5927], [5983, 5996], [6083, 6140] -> 0.122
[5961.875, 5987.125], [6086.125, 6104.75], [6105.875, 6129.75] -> -0.055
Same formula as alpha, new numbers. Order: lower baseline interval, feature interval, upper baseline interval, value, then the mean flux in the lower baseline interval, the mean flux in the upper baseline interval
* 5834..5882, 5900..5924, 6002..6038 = 0.7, 70.5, 66.3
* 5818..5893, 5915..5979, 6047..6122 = 1.6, 69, 68.5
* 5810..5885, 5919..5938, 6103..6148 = -0.2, 70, 64.6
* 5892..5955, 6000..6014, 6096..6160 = 0.7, 67.3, 65.3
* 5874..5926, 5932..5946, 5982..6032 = -0.5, 67.2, 64.5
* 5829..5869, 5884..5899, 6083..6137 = 1.5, 68.9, 67.2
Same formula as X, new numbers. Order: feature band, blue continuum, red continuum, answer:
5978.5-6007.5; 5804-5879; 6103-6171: 1.5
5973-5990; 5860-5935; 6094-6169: 1.6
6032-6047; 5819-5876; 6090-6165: -1.5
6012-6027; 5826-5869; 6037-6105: 0.2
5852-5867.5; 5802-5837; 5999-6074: 1.0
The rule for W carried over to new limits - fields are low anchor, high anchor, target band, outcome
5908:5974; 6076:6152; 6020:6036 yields 0.2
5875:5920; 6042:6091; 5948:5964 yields -0.9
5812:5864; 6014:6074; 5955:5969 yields 0.3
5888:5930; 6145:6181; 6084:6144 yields -2.7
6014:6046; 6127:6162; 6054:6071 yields 0.3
